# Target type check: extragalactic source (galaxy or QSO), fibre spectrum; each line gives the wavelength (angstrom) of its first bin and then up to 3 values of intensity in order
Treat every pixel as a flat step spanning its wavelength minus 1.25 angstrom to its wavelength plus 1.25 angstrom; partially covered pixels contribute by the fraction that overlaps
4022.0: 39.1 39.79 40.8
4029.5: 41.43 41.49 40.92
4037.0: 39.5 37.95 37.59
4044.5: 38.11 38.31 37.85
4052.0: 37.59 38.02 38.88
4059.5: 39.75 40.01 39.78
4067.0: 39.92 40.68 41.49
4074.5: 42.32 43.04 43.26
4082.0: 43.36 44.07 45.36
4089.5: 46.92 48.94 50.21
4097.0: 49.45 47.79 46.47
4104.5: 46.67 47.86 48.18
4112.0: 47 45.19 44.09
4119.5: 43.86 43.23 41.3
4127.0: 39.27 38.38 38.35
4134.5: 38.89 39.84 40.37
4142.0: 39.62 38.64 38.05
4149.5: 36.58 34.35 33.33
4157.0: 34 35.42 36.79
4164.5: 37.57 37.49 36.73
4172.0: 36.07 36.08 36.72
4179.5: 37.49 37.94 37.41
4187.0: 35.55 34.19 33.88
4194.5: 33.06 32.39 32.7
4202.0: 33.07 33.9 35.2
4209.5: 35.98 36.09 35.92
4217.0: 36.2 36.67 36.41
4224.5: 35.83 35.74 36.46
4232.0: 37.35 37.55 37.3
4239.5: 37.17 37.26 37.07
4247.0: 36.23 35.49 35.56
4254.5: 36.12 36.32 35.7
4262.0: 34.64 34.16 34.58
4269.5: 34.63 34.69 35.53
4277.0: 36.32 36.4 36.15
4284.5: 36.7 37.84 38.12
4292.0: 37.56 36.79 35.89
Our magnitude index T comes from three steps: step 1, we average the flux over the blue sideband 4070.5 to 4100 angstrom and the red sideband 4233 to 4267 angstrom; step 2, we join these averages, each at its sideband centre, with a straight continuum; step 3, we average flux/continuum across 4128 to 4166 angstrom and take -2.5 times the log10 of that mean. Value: 0.13 mag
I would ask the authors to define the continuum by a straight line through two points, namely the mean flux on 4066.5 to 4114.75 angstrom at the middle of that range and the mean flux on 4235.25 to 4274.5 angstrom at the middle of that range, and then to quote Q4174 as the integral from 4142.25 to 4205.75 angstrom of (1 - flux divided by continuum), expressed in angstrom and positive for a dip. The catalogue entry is 7.7 angstrom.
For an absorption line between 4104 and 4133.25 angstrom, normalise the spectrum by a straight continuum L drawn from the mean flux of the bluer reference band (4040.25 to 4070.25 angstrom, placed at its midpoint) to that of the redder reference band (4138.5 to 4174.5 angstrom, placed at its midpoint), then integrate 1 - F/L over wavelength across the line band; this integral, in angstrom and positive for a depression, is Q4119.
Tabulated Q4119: -4.7 angstrom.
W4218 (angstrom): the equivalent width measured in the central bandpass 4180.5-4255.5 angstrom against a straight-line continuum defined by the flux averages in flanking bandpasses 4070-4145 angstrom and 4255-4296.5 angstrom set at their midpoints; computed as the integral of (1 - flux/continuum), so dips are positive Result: 5.7 angstrom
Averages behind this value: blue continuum 43.8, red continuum 36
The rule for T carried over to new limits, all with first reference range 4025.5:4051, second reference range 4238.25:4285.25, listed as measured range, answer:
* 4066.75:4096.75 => -0.151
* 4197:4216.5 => 0.064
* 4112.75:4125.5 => -0.149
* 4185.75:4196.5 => 0.089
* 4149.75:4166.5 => 0.061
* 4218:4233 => 0.000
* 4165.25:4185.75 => 0.005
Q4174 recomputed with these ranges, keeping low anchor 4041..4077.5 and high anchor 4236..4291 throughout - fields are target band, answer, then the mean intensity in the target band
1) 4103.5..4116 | -2.67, 46.9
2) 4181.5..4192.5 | 0.47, 35.8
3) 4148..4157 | 0.76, 34.7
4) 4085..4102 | -3.88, 47.8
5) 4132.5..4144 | -0.41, 39.5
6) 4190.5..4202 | 1.29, 33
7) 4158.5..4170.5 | 0.29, 36.8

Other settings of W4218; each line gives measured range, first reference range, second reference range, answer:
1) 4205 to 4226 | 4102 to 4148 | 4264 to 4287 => 1.28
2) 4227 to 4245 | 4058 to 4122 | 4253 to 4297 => 0.35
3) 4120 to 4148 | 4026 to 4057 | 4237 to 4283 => -1.52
